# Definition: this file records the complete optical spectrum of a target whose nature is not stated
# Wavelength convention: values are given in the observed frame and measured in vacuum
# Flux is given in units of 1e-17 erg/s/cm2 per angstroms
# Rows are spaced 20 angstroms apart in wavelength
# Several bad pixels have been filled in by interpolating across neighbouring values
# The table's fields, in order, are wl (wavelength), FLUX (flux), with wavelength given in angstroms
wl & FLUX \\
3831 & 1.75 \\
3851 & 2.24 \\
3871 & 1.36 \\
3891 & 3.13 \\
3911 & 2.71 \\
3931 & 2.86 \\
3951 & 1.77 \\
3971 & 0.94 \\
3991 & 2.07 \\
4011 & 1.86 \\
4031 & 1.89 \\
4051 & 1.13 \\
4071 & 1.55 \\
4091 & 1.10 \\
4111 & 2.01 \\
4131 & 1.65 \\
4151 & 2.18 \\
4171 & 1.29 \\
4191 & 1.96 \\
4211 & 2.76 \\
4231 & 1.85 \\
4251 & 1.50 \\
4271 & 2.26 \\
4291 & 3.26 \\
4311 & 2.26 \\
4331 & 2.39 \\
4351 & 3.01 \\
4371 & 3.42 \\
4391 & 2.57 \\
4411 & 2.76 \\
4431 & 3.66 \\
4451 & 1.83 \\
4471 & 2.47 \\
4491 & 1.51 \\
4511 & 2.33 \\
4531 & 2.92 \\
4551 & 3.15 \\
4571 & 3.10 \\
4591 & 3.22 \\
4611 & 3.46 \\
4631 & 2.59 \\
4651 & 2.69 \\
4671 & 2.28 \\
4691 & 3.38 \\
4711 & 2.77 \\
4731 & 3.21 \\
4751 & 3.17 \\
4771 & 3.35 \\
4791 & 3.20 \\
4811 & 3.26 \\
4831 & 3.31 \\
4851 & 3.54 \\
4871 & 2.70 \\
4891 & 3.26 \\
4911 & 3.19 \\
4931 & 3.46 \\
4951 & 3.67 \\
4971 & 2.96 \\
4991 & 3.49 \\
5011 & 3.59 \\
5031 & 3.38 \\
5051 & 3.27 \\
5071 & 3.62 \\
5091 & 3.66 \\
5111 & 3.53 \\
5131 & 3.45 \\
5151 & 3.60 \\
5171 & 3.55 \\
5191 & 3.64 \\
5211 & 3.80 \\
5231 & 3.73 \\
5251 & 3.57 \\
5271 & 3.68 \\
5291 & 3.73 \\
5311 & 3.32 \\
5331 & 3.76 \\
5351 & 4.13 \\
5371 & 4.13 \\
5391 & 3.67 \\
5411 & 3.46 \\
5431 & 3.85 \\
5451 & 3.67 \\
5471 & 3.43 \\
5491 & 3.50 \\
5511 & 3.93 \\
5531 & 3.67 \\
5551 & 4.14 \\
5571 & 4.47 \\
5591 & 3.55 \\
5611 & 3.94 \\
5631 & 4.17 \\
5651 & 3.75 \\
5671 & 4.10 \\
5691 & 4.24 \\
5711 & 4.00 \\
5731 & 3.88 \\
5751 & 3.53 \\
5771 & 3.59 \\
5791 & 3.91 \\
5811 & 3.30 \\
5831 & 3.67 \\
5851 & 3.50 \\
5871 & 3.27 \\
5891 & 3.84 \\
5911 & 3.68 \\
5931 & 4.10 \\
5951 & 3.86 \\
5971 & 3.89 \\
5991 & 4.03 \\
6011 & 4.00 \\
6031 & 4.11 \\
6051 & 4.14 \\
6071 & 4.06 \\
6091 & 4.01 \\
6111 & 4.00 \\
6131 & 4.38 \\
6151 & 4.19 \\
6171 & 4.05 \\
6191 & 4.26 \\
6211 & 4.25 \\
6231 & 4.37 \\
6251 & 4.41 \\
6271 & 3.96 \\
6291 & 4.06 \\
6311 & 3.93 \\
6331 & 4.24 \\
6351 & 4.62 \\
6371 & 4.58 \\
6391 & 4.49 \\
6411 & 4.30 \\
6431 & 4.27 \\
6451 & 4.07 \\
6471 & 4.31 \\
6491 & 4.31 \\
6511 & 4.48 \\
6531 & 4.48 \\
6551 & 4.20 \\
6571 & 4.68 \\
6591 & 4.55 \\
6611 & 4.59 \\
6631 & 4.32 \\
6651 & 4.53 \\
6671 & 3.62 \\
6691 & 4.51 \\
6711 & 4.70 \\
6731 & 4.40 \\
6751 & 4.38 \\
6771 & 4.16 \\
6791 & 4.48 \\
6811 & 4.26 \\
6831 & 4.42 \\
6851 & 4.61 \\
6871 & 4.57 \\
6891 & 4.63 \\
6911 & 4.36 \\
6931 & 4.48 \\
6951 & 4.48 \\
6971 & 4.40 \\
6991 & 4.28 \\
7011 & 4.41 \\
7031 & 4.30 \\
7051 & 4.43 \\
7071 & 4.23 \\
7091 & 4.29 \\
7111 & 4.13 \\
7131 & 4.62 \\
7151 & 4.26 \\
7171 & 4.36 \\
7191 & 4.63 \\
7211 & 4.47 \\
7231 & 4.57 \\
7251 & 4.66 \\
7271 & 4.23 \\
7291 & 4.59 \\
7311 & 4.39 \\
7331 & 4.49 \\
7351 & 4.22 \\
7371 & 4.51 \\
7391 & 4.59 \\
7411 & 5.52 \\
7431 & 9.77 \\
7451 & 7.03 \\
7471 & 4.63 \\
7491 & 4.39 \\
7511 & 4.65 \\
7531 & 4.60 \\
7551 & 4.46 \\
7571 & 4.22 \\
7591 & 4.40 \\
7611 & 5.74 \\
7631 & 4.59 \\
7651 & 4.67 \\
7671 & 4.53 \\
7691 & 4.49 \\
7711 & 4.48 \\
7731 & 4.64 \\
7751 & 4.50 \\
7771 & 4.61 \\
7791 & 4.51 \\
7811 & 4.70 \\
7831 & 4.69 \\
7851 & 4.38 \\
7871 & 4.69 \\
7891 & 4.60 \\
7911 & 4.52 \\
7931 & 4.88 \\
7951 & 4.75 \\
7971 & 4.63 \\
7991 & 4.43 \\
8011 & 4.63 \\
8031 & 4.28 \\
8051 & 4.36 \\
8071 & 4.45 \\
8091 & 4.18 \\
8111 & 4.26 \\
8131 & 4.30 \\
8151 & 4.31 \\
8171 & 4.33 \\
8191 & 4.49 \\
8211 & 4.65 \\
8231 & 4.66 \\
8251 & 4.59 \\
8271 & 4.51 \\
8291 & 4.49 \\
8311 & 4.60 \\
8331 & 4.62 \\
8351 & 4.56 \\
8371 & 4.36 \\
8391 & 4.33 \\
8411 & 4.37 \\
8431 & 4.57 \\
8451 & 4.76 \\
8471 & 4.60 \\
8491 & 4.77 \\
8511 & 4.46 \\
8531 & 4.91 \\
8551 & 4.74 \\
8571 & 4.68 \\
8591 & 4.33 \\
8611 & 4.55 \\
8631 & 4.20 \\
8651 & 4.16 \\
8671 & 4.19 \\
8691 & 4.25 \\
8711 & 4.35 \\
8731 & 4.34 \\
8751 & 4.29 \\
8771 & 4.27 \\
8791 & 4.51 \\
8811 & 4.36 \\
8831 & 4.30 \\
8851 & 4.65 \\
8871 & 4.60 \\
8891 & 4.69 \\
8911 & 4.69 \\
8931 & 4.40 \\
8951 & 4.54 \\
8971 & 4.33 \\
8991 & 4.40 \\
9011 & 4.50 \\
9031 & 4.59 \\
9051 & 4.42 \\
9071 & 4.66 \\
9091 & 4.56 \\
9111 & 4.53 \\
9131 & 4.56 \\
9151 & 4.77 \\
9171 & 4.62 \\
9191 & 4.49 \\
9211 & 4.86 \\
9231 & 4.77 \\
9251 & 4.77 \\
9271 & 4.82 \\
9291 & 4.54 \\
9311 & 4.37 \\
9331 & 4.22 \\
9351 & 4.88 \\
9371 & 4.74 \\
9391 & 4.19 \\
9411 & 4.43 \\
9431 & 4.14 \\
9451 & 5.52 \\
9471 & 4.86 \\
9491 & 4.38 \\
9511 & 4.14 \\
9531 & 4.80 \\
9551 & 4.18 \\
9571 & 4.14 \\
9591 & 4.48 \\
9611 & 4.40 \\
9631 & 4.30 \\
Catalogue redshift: 0.132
